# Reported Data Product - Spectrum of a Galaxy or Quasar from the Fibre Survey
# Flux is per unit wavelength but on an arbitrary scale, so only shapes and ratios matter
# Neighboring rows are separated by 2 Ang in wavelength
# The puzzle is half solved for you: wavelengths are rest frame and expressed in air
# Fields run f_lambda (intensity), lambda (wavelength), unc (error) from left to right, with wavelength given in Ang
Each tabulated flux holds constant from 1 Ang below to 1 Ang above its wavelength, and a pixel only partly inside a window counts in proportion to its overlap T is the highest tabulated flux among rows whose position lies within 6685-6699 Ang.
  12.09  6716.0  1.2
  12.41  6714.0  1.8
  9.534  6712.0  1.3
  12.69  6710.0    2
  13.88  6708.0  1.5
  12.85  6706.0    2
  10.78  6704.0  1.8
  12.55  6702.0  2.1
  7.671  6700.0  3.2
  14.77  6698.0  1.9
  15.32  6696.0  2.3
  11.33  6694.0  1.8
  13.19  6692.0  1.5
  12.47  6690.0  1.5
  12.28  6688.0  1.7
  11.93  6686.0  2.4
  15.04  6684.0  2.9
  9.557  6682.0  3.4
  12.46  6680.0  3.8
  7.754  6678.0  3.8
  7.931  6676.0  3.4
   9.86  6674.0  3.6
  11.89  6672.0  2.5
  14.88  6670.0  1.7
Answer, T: 15.32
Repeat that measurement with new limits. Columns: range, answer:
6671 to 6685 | 15.04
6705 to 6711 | 13.88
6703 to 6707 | 12.85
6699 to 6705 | 12.55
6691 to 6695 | 13.19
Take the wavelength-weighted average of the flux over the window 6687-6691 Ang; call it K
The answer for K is 12.4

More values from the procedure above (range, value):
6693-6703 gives 12.3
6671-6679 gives 9.36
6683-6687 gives 13.5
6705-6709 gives 13.4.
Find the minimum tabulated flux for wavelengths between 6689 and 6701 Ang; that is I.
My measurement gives 7.671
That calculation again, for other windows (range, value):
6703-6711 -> 10.78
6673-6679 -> 7.754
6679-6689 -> 9.557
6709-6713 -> 9.534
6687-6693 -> 12.28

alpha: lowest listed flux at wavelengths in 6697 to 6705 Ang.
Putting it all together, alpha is 7.671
